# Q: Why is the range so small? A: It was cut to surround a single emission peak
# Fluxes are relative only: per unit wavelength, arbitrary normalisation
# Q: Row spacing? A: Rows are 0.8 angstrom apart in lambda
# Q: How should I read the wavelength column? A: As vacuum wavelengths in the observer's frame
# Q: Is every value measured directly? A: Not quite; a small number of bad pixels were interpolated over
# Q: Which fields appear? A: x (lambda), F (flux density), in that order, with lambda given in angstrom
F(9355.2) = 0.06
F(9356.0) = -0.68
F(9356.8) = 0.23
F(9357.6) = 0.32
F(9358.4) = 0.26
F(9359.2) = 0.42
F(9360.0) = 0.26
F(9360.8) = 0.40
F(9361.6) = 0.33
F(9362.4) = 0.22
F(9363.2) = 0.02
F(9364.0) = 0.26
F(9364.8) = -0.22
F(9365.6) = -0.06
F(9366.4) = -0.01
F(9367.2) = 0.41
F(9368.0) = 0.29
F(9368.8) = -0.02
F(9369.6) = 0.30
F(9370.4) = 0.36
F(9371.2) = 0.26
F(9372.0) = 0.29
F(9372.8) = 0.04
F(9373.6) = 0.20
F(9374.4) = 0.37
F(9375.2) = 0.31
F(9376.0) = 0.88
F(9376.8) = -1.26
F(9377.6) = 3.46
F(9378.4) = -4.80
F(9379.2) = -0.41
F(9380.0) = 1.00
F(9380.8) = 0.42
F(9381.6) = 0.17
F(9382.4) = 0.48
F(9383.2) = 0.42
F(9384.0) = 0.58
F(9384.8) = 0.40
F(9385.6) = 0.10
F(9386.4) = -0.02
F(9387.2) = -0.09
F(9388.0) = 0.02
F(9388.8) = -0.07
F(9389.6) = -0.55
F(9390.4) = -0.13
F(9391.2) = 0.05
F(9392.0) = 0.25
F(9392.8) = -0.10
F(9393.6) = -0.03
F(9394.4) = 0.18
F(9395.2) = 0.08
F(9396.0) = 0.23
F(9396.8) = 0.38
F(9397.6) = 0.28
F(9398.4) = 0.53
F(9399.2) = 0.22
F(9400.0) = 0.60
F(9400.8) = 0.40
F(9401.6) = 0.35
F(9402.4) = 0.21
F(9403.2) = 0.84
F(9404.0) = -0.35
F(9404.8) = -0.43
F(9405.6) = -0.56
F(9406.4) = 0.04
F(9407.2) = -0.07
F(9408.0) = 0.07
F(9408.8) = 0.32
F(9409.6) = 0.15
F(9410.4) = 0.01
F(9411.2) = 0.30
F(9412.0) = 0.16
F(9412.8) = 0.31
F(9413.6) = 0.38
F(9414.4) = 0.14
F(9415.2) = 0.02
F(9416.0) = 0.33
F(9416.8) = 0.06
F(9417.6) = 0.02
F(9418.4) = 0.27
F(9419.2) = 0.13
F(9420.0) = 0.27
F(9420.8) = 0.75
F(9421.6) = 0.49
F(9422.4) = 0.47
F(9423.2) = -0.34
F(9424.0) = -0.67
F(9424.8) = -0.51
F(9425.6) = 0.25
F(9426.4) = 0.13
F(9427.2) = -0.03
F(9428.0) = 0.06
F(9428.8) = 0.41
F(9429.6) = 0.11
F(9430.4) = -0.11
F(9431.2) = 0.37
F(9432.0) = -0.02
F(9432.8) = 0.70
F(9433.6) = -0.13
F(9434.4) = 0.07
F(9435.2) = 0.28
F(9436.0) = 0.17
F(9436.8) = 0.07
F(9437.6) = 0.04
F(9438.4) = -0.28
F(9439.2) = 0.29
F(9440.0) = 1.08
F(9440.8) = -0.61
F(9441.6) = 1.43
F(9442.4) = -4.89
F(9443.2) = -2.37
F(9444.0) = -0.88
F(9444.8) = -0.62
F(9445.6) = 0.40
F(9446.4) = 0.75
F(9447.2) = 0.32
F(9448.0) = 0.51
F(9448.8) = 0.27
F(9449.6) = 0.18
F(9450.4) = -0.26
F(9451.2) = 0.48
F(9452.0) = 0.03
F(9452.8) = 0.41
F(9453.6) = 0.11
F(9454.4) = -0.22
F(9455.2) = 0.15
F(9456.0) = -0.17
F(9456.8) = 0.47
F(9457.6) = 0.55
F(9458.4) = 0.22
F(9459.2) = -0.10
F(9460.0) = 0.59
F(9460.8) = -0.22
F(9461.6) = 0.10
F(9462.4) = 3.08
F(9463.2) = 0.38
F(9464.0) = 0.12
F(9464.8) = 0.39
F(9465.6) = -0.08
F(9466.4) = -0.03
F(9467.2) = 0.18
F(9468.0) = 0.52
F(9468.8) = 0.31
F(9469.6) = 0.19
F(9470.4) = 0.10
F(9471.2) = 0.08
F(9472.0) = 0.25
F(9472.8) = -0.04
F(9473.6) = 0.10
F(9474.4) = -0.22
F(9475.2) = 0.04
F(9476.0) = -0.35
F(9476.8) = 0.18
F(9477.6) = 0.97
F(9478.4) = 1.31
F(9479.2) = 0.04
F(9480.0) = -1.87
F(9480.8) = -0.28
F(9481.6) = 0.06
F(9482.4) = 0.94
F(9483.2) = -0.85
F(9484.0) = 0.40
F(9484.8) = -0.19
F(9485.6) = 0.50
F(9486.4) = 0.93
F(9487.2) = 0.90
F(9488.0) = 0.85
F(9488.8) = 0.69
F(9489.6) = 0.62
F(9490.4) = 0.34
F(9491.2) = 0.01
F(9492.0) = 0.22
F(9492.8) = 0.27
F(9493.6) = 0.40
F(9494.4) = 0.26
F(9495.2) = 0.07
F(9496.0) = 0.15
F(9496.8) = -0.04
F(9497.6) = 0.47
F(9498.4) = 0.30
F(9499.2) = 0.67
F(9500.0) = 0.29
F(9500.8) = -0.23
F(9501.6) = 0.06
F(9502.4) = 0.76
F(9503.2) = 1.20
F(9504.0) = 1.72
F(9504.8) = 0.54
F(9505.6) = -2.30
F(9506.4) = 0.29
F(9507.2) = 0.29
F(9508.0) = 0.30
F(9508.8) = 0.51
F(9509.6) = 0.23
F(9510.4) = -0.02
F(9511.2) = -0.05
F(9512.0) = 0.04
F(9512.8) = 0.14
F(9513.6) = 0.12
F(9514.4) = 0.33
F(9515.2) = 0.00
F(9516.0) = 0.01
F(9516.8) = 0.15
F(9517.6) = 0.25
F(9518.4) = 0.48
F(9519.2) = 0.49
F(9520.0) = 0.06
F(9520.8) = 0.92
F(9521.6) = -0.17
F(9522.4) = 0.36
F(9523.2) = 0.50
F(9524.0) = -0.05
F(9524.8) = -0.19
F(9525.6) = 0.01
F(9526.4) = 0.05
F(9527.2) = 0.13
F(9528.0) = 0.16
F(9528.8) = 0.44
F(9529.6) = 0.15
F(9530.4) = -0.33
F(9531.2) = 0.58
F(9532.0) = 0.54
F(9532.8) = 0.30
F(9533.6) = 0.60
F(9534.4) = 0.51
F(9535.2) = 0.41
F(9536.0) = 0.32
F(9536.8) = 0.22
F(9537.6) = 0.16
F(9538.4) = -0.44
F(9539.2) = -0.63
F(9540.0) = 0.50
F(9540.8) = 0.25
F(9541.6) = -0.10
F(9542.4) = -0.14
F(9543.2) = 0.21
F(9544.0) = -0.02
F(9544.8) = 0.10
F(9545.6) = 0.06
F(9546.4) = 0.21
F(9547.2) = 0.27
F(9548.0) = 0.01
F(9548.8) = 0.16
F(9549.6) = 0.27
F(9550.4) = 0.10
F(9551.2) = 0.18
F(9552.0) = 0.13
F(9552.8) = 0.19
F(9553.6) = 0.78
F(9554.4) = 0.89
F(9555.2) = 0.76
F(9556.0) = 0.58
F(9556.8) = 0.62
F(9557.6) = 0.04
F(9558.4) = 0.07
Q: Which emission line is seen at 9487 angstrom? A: [O III]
